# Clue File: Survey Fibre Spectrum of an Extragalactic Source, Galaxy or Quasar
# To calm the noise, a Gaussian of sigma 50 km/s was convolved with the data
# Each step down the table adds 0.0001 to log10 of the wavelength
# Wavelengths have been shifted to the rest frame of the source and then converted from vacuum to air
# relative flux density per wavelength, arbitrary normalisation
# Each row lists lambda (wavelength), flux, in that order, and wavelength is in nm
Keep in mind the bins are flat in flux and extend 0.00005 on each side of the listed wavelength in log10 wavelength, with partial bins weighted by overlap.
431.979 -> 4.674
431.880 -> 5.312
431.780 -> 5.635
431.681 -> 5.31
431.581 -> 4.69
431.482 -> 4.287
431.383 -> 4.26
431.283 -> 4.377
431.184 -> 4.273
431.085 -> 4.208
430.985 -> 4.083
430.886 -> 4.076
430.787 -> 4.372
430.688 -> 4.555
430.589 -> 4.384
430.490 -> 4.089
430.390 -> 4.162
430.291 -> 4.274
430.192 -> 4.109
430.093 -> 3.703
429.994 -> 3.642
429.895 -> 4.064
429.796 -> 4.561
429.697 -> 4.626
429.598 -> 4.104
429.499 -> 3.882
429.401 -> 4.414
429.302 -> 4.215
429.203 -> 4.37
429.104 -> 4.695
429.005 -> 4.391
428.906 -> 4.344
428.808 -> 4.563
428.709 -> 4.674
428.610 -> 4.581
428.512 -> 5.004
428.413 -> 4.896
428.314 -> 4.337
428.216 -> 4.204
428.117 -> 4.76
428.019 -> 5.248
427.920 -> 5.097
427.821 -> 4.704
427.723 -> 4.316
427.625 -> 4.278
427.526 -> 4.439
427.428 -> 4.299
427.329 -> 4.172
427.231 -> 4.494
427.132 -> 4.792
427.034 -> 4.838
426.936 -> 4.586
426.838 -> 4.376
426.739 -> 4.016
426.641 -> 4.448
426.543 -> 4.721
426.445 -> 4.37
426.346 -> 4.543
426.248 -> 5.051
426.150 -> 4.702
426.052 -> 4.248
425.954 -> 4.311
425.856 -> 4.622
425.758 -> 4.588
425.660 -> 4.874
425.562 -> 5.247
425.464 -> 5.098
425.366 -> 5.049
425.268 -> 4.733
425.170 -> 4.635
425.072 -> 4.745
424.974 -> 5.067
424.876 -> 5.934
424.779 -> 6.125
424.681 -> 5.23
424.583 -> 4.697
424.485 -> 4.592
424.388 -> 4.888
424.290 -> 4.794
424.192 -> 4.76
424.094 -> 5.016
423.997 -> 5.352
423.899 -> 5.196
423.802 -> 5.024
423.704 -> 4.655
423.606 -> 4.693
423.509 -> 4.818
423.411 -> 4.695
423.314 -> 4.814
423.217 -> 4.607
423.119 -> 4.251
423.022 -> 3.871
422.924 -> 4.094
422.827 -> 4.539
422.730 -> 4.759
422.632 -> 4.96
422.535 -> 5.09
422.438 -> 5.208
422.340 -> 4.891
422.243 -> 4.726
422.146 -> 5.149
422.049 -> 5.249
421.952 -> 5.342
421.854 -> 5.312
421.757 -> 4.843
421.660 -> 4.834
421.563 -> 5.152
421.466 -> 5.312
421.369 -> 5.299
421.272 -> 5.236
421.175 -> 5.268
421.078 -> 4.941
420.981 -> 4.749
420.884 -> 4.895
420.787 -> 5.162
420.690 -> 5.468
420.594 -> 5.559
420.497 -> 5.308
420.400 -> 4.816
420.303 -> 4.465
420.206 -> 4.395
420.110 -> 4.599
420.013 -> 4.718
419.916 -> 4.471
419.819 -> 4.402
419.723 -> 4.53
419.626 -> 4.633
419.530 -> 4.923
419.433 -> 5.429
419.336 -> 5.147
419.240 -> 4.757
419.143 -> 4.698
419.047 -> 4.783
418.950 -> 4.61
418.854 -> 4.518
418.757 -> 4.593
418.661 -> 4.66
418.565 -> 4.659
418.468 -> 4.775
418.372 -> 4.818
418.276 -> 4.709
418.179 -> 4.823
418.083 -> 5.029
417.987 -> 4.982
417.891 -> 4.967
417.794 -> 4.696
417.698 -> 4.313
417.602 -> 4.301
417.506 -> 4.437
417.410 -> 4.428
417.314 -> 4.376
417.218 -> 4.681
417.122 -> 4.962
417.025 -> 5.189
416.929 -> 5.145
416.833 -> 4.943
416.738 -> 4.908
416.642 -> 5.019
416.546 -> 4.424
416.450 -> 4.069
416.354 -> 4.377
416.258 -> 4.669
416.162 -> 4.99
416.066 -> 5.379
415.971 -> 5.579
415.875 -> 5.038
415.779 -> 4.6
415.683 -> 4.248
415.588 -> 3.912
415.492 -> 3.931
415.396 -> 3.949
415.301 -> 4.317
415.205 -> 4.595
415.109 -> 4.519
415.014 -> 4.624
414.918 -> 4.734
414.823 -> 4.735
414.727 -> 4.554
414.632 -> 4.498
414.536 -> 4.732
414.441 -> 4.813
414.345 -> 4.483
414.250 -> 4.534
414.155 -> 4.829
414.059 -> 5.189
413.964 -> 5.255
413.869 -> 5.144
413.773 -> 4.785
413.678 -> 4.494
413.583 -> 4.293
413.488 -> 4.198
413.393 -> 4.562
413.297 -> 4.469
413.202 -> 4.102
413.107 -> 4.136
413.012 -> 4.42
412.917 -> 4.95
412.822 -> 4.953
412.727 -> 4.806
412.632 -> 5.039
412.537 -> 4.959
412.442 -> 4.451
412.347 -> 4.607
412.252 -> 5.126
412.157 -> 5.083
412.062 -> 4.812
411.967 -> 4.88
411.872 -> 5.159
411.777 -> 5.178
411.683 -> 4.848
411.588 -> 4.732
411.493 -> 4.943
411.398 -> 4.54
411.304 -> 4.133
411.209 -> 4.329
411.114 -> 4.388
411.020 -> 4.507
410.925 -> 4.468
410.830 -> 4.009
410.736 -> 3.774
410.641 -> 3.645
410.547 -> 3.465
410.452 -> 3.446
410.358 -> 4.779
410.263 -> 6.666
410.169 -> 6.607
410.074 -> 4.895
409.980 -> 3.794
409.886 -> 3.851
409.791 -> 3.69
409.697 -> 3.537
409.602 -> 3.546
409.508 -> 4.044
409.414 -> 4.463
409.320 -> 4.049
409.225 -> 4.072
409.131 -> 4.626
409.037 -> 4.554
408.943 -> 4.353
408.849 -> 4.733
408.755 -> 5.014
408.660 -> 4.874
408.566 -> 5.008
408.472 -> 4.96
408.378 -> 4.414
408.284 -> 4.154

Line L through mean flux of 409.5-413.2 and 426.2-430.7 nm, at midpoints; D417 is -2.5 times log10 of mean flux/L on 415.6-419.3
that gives -0.054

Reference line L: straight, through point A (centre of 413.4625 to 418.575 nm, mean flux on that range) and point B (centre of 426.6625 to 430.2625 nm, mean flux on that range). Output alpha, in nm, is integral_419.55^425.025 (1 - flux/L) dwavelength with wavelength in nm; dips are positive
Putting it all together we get -0.434 nm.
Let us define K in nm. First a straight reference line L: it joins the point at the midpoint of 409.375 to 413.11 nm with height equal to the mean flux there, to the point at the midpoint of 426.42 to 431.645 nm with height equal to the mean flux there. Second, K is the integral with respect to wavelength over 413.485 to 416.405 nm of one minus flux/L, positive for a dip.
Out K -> -0.09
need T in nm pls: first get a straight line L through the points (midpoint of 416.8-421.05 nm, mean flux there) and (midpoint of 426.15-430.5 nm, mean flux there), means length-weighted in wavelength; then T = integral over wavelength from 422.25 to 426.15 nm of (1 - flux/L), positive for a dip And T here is -0.21 nm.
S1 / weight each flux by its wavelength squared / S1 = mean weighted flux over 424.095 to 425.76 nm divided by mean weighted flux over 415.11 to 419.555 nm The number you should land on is 1.11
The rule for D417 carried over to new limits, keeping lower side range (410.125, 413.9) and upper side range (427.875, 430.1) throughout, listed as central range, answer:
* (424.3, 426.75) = -0.08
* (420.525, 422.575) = -0.13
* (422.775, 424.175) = -0.04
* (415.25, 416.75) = 0.01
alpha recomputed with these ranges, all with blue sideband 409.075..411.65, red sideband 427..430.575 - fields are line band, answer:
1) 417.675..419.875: -0.19 nm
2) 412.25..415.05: -0.21 nm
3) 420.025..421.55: -0.22 nm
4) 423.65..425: -0.21 nm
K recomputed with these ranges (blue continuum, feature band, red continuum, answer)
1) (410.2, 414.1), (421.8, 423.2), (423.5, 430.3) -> -0.05 nm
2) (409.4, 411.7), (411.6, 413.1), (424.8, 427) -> -0.16 nm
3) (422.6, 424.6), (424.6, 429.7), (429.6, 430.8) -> -0.24 nm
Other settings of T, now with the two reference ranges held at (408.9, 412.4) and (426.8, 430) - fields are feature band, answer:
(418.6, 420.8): -0.16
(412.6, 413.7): -0.01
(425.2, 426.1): -0.05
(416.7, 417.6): -0.06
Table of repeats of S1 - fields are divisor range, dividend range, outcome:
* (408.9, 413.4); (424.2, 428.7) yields 1.13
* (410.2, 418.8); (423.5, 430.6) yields 1.05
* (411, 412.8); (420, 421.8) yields 1.10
